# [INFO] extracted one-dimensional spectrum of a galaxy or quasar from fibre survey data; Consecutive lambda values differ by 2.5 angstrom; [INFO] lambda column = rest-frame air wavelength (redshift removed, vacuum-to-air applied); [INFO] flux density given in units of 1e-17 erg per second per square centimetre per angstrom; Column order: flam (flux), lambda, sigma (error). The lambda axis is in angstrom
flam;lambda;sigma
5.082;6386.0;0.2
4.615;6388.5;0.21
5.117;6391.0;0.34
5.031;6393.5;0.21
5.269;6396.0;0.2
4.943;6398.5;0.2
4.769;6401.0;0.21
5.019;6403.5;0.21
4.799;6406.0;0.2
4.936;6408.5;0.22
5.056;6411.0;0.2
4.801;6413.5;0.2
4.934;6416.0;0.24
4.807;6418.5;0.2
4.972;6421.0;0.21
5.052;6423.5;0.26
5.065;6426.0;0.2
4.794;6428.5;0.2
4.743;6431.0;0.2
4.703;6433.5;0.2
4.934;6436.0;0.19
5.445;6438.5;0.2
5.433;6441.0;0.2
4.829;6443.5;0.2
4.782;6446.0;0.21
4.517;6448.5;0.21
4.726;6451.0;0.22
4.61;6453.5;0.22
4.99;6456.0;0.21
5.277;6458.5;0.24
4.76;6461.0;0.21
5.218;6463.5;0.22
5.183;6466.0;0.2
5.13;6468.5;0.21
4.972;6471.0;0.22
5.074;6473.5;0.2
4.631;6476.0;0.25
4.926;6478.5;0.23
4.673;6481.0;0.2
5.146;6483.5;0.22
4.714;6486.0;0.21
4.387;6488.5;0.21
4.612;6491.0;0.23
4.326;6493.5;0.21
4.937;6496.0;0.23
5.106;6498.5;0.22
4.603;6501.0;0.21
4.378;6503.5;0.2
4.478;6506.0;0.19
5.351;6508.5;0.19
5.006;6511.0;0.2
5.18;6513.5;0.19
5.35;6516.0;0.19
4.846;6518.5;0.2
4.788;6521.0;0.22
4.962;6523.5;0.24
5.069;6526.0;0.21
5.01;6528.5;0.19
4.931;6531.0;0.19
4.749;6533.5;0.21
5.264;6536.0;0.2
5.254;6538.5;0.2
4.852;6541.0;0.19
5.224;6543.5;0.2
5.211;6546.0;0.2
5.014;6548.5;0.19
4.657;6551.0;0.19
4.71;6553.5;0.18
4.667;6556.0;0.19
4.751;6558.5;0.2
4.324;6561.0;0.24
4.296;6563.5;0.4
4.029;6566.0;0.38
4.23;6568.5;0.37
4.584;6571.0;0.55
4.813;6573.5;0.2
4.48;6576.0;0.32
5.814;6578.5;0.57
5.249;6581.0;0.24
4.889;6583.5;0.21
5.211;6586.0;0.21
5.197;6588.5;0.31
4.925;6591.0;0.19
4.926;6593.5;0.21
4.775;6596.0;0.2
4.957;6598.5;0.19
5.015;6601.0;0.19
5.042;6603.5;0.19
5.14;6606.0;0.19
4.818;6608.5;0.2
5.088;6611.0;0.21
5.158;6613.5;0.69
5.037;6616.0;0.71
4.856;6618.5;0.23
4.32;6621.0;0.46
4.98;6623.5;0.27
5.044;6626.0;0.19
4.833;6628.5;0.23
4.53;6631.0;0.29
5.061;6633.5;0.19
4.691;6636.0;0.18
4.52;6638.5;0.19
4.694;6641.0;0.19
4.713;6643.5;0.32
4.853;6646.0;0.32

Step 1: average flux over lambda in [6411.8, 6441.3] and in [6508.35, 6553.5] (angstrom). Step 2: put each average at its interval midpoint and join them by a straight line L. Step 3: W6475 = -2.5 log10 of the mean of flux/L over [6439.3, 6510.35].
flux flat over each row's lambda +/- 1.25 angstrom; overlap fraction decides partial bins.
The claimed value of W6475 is 0.03 mag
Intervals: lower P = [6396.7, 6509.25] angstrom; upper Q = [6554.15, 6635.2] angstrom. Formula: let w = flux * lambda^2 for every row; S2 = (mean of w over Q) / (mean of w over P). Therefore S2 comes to 1.0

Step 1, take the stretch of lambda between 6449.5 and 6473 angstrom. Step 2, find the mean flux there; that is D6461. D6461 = 4.98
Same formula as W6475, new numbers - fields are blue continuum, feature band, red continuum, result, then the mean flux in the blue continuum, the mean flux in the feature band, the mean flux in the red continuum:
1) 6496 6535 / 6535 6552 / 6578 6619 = -0.02 mag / 4.92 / 5.07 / 5.05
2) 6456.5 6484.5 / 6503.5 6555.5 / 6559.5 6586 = -0.03 mag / 5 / 4.98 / 4.7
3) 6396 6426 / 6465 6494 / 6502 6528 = 0.03 mag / 4.94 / 4.82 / 4.94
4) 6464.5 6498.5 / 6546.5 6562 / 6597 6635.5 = 0.04 mag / 4.84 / 4.72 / 4.92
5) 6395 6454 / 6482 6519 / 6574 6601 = 0.03 mag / 4.92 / 4.83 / 5.03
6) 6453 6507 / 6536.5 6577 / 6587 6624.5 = 0.04 mag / 4.83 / 4.71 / 4.95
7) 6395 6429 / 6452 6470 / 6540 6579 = -0.03 mag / 4.94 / 5.02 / 4.71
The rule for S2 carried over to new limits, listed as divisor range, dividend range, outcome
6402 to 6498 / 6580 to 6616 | 1.07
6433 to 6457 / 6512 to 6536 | 1.05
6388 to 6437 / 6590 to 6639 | 1.06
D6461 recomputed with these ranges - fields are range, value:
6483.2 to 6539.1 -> 4.88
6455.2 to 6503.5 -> 4.86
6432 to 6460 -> 4.93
